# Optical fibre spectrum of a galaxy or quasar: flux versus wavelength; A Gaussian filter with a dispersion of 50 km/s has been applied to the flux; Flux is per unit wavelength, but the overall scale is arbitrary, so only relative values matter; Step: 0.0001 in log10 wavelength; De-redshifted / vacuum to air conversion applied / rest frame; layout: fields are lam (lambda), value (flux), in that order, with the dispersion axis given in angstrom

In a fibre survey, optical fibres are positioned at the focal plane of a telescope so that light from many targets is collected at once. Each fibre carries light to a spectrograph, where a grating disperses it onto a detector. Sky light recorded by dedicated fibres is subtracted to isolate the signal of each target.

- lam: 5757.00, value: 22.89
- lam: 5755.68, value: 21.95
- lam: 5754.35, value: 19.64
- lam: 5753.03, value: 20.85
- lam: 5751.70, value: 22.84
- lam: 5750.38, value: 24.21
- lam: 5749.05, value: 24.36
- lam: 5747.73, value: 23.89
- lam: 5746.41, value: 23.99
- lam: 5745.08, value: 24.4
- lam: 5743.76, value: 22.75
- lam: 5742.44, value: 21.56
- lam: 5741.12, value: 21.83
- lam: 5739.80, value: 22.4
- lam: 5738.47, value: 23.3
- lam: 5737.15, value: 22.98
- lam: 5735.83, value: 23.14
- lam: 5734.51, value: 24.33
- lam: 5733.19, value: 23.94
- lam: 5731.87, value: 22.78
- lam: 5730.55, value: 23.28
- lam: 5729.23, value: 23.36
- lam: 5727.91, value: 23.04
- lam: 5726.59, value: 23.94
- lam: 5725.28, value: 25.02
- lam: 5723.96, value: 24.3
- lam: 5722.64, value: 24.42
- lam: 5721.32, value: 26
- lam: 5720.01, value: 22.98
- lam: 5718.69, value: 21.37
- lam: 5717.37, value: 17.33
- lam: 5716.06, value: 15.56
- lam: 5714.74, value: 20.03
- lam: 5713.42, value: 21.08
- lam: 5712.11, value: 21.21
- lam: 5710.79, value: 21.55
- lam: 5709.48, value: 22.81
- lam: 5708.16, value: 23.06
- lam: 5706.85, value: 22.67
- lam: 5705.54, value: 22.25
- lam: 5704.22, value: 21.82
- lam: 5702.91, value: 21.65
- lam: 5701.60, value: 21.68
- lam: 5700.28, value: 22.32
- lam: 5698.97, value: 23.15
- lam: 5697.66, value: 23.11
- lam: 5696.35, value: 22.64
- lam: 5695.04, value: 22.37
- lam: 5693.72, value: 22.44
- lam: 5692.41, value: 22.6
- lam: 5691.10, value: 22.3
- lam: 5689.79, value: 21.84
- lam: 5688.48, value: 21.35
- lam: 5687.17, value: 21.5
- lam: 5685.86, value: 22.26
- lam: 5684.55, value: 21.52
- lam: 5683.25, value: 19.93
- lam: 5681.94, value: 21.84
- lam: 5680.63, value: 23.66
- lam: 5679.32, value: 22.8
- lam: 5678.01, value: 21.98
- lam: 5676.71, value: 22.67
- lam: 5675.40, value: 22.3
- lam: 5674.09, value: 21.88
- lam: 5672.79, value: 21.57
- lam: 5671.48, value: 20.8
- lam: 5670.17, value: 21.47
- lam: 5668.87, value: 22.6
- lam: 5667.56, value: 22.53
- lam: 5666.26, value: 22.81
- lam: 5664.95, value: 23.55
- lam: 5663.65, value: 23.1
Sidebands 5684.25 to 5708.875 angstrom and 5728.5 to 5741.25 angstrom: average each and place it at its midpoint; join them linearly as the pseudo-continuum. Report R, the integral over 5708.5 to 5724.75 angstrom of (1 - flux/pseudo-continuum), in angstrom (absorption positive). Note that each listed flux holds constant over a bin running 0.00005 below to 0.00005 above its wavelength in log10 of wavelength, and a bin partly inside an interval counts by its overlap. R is 0.8 angstrom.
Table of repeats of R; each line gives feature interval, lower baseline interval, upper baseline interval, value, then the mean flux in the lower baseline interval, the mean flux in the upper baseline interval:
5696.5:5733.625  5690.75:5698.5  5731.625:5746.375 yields 0.8 angstrom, 22.6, 23.1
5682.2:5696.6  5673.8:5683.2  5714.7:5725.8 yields 0.2 angstrom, 22.3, 21.9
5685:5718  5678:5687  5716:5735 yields 1.2 angstrom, 22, 23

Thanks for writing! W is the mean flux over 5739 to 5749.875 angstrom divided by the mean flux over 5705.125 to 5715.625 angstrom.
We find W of 1.07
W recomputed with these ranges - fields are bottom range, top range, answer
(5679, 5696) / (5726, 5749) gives 1.06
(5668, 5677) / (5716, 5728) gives 1.04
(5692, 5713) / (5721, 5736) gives 1.07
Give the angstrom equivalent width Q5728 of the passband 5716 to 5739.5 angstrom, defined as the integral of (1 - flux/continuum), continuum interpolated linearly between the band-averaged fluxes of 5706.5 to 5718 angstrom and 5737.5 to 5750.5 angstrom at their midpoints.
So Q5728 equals -1.3 angstrom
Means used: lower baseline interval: 20.5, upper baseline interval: 23.2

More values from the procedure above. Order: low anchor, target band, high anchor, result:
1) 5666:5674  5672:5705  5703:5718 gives -1.0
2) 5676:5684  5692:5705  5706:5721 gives -0.5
